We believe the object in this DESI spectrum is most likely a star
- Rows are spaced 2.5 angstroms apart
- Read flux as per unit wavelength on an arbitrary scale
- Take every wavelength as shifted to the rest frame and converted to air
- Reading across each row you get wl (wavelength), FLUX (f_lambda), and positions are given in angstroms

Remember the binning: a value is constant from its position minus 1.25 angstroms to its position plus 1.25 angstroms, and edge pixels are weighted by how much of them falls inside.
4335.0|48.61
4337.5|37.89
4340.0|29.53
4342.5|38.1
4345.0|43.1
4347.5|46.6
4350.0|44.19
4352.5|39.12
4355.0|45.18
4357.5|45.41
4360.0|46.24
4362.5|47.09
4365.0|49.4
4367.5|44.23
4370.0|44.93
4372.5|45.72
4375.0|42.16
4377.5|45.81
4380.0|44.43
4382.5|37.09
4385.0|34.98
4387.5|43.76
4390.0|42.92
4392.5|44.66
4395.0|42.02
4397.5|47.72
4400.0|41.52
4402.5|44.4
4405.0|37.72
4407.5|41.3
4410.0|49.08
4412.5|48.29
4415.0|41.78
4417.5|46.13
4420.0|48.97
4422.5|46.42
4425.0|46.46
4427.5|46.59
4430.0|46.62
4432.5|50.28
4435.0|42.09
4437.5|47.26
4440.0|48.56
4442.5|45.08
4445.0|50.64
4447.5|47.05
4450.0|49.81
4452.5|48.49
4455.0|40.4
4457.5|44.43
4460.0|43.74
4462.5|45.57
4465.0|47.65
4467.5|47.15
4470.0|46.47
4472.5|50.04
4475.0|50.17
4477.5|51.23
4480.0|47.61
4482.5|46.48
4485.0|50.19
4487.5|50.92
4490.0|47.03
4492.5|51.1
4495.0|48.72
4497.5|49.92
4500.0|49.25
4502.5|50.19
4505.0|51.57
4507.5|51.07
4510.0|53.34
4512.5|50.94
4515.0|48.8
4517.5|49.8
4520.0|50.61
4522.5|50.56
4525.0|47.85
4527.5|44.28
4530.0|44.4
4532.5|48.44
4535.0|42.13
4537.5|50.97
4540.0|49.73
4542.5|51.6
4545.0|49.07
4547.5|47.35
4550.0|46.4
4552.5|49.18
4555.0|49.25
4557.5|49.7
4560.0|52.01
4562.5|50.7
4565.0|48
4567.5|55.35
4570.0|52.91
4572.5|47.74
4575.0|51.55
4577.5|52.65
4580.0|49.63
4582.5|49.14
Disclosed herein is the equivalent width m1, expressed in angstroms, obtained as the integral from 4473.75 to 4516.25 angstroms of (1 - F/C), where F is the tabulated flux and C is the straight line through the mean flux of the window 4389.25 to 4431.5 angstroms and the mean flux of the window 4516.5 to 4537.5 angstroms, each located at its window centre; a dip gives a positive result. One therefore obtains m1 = -2.9 angstroms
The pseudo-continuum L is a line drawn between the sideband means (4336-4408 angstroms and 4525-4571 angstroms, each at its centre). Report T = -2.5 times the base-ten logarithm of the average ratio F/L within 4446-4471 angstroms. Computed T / -0.01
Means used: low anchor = 42.7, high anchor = 48.9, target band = 46.1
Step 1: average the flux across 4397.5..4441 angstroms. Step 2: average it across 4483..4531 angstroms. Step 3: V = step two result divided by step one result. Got 1.09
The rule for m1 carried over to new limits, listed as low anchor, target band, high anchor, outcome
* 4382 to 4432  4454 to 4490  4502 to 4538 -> -0.3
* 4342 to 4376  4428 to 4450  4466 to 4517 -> 0.1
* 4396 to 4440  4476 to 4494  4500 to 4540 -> -0.5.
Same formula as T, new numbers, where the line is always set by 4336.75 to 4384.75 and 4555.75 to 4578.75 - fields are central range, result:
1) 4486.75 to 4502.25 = -0.03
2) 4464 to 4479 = -0.03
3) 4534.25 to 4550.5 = 0.04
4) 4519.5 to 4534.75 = 0.05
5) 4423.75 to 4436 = -0.02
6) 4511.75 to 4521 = -0.02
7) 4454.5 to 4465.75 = 0.06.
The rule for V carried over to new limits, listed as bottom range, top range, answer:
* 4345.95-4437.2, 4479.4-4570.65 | 1.11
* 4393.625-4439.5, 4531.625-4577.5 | 1.10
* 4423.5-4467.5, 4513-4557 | 1.04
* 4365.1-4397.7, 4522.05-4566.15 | 1.12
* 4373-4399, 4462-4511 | 1.16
